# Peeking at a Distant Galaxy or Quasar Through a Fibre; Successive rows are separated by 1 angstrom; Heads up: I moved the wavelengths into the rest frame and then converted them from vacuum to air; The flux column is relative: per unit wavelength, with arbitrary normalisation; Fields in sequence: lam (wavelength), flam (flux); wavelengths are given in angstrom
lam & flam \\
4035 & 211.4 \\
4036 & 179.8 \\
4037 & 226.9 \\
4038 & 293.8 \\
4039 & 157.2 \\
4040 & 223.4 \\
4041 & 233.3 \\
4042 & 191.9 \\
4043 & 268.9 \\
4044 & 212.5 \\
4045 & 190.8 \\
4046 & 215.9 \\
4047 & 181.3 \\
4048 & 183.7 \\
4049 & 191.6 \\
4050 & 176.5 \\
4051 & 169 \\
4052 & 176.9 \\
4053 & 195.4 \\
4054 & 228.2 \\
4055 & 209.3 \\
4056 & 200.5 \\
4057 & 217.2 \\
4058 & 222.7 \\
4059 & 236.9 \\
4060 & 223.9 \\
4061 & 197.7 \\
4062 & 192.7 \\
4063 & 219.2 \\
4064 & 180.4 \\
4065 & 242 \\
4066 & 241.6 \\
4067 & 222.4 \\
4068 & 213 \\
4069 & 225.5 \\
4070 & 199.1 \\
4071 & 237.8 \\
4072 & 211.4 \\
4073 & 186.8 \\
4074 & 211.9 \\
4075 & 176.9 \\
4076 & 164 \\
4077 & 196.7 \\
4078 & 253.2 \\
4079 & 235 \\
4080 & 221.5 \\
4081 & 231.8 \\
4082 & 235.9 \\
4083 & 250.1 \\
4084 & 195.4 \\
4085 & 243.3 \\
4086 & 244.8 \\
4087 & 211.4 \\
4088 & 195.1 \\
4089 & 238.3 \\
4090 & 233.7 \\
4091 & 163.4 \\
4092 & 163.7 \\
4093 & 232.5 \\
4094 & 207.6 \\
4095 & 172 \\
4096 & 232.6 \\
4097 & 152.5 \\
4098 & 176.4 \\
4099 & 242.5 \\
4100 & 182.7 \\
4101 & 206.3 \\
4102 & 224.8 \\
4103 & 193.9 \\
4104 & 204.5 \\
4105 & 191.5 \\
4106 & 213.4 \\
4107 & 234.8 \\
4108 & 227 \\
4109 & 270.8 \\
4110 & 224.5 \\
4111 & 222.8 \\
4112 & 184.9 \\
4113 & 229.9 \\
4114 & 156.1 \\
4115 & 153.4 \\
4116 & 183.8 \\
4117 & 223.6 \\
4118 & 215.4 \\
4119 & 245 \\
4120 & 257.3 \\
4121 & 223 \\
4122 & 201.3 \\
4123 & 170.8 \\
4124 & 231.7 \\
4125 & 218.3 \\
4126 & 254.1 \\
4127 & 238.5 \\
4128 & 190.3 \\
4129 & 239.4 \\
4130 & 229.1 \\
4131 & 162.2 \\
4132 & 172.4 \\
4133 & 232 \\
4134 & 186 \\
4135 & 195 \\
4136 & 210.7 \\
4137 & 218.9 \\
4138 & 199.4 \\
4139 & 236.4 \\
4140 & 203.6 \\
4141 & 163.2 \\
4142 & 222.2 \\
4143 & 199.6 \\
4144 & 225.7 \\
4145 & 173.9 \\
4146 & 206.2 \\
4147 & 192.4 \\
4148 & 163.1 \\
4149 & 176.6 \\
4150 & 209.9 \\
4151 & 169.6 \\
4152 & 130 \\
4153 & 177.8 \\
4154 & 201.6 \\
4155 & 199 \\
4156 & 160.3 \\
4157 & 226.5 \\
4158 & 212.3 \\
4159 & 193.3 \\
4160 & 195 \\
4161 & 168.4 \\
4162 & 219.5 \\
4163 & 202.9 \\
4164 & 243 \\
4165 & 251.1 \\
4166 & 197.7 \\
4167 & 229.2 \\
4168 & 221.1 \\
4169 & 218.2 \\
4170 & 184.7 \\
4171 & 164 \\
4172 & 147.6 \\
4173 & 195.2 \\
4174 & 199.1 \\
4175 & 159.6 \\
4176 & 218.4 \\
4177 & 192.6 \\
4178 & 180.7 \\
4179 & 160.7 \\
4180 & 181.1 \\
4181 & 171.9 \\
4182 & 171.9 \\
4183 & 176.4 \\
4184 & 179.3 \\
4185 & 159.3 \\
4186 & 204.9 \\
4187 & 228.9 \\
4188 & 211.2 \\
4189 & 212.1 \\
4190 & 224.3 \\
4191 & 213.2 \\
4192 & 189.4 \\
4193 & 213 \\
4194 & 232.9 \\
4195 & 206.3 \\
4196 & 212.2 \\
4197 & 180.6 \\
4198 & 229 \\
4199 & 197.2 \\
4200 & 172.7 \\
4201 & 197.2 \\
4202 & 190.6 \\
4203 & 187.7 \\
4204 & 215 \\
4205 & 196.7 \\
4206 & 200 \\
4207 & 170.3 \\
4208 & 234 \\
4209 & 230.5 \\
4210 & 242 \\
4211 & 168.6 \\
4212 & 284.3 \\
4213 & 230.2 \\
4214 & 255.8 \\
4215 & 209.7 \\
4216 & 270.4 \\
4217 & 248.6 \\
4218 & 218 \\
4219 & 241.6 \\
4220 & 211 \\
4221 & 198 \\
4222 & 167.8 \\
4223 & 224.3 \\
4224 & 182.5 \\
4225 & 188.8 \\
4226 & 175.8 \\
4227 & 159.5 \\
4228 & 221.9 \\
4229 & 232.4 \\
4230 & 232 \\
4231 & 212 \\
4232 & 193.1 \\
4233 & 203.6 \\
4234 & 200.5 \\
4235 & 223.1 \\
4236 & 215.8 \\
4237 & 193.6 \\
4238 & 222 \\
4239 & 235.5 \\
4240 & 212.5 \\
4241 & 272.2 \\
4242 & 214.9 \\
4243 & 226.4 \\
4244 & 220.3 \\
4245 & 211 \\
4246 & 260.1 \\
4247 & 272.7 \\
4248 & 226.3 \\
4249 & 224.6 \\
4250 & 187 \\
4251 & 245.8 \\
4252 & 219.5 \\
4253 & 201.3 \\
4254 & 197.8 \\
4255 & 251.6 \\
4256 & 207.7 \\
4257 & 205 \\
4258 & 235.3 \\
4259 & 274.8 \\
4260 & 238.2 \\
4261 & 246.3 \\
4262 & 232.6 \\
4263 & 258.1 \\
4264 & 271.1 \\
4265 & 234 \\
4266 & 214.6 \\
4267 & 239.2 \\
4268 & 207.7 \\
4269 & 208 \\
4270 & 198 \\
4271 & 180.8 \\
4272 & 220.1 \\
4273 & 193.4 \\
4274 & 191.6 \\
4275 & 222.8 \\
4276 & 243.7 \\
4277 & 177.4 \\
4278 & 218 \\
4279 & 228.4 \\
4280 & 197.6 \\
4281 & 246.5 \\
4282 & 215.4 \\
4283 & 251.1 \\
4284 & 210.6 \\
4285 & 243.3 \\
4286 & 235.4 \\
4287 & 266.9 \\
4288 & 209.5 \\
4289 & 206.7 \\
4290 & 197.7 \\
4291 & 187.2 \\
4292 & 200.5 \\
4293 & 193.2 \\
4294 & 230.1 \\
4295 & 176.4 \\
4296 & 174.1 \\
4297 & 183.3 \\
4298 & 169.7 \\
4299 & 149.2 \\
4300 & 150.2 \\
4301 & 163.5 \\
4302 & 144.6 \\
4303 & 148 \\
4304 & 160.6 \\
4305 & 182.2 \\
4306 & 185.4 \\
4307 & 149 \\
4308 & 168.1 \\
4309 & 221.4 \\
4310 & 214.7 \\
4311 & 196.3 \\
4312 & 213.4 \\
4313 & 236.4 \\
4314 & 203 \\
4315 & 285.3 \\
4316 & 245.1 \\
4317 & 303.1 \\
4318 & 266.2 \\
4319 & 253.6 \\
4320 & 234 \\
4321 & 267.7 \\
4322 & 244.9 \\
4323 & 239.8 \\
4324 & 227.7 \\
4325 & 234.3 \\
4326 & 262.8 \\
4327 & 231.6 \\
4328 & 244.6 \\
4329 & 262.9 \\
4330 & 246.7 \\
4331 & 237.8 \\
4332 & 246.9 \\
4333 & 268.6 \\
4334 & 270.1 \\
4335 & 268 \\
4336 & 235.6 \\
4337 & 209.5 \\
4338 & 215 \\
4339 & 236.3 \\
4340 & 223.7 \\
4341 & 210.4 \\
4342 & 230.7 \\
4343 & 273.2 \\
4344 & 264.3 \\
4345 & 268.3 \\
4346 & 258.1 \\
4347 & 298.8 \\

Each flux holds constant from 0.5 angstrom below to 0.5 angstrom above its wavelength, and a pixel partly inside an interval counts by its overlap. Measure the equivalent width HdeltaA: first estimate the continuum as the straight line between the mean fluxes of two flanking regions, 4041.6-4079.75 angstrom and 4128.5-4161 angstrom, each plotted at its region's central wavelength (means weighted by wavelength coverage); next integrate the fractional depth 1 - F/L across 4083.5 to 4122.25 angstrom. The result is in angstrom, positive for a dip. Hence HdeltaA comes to -1.5 angstrom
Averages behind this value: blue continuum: 208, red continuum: 196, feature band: 210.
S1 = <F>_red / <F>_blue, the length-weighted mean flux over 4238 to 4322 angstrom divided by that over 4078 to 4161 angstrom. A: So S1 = 1.05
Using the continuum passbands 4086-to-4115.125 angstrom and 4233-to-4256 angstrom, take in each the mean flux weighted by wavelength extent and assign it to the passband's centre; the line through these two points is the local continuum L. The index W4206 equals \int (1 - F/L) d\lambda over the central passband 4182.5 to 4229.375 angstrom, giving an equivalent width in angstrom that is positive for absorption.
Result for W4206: 2.26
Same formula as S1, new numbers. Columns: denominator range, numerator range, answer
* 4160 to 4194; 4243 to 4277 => 1.14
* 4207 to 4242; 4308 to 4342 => 1.10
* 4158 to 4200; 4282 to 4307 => 0.97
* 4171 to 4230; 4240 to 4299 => 1.08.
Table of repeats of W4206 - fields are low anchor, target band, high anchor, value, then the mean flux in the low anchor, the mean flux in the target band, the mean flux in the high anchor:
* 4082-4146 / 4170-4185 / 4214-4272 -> 2.6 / 210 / 178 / 221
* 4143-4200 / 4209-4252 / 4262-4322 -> -3.5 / 196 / 220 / 211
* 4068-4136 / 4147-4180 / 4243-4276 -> 3.6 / 211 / 193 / 225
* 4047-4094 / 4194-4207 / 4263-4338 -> 1.0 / 211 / 199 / 218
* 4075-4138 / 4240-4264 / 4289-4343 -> -1.9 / 211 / 232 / 217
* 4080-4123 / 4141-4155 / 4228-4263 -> 1.8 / 211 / 188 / 225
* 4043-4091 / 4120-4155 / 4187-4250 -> 1.9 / 212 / 202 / 215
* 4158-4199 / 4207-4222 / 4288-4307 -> -2.7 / 199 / 227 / 178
